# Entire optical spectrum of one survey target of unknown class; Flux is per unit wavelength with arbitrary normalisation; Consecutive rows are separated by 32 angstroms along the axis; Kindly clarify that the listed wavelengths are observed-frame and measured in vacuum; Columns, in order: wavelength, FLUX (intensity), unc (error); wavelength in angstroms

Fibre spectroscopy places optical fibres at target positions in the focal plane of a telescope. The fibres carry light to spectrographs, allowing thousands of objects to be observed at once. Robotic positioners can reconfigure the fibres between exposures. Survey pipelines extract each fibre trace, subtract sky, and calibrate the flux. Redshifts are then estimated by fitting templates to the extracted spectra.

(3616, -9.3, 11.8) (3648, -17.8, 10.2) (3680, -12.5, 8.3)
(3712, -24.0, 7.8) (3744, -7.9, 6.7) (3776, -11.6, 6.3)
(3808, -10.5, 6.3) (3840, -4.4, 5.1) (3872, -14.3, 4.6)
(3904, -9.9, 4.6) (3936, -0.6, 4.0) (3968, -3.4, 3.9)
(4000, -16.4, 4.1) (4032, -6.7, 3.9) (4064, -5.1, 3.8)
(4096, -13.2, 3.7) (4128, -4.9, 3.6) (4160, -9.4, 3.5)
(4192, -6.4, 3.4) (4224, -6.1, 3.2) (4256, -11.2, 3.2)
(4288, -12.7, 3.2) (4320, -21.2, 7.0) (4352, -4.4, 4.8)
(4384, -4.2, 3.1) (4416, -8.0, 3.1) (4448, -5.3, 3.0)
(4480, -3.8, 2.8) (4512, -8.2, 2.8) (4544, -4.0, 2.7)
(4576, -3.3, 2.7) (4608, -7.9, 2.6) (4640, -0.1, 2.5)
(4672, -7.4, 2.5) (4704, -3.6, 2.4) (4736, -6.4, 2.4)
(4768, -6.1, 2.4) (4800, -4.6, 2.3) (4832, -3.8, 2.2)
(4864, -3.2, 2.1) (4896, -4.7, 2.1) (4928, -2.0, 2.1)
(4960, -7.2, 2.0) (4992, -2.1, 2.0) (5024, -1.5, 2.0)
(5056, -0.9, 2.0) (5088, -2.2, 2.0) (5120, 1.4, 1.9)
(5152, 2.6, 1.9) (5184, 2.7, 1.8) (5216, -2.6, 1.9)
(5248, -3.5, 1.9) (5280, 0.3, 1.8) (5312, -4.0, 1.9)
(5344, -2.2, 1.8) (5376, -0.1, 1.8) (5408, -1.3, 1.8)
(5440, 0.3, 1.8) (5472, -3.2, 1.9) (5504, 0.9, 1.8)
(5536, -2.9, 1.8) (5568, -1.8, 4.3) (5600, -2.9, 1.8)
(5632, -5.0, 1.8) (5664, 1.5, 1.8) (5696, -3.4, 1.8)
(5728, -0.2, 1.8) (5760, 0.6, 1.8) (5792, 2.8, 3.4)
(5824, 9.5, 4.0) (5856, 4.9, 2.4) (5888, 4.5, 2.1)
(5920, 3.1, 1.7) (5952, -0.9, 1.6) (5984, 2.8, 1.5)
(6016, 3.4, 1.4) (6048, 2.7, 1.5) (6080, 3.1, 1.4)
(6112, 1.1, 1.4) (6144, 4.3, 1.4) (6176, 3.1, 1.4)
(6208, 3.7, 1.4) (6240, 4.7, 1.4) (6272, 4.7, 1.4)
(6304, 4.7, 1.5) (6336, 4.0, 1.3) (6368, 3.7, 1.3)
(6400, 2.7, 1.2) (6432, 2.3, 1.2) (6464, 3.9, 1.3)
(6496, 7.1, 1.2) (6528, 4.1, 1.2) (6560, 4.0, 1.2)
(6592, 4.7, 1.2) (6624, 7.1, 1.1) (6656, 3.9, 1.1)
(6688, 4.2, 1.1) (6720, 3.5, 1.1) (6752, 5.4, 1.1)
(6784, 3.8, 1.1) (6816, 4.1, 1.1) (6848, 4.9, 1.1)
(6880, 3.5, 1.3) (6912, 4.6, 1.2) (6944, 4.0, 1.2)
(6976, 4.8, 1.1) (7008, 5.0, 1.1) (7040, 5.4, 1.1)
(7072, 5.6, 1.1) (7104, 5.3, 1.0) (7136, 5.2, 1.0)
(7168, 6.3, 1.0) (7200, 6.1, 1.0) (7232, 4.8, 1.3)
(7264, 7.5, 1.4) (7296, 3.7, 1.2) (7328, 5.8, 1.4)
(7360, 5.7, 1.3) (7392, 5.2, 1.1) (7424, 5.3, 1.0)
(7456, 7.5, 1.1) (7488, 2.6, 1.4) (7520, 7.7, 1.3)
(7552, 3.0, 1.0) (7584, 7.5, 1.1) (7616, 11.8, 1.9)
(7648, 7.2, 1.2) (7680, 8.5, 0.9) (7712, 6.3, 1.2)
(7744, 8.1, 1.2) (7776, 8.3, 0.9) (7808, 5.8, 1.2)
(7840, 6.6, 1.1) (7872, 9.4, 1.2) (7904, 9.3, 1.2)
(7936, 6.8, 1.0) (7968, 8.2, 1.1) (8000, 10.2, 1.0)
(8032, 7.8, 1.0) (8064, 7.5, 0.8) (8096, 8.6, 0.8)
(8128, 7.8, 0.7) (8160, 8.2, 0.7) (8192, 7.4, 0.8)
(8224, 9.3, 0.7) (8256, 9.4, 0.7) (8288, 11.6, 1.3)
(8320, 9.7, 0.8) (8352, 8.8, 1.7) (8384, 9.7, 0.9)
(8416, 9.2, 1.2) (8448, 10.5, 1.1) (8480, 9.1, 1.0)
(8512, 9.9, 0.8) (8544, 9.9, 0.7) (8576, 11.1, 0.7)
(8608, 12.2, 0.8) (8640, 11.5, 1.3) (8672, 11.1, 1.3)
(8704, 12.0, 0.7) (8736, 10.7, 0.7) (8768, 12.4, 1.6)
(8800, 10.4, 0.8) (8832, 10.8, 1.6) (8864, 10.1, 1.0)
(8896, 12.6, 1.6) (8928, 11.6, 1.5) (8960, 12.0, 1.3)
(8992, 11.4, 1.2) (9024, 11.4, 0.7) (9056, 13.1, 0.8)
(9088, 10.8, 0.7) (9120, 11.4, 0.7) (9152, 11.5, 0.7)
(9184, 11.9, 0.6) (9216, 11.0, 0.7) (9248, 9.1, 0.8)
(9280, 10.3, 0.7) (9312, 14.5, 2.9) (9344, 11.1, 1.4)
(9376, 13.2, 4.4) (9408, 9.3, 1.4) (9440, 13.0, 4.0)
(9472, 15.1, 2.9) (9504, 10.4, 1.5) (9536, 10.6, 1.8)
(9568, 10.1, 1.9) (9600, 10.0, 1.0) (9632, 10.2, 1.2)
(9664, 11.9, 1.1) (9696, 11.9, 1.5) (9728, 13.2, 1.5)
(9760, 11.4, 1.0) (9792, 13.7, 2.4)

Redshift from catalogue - 0.90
